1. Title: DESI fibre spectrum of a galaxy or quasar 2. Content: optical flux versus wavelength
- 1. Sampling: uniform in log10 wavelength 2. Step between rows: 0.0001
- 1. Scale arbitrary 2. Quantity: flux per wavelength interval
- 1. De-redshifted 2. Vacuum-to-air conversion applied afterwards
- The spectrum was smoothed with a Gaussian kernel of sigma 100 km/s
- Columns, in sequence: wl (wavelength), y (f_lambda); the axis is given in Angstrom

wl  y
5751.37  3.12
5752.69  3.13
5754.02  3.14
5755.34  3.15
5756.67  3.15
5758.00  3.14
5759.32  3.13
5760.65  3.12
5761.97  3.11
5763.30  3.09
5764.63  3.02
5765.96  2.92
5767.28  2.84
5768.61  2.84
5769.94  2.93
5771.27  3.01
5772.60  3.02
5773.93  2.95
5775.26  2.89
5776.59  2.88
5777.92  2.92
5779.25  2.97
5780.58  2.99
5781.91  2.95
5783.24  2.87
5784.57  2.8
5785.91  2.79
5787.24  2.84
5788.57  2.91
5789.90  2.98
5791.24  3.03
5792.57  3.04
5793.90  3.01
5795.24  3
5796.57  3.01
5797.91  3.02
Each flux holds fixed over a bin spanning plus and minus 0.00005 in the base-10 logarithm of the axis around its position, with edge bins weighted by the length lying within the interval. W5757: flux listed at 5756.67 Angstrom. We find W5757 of 3.15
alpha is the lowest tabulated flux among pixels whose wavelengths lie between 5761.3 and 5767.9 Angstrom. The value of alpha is 2.84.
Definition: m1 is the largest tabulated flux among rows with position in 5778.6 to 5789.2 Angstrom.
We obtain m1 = 2.99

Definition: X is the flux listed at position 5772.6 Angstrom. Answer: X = 3.02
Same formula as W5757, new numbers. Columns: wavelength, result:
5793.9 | 3.01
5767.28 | 2.84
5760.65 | 3.12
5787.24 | 2.84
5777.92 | 2.92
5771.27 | 3.01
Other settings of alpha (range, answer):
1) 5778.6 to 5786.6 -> 2.79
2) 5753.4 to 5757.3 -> 3.14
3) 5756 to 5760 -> 3.13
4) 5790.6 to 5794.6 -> 3.01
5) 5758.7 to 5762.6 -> 3.11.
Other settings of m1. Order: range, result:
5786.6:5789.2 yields 2.91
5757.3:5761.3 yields 3.14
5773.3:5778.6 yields 2.95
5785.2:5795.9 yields 3.04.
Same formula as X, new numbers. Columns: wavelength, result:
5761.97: 3.11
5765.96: 2.92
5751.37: 3.12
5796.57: 3.01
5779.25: 2.97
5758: 3.14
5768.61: 2.84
